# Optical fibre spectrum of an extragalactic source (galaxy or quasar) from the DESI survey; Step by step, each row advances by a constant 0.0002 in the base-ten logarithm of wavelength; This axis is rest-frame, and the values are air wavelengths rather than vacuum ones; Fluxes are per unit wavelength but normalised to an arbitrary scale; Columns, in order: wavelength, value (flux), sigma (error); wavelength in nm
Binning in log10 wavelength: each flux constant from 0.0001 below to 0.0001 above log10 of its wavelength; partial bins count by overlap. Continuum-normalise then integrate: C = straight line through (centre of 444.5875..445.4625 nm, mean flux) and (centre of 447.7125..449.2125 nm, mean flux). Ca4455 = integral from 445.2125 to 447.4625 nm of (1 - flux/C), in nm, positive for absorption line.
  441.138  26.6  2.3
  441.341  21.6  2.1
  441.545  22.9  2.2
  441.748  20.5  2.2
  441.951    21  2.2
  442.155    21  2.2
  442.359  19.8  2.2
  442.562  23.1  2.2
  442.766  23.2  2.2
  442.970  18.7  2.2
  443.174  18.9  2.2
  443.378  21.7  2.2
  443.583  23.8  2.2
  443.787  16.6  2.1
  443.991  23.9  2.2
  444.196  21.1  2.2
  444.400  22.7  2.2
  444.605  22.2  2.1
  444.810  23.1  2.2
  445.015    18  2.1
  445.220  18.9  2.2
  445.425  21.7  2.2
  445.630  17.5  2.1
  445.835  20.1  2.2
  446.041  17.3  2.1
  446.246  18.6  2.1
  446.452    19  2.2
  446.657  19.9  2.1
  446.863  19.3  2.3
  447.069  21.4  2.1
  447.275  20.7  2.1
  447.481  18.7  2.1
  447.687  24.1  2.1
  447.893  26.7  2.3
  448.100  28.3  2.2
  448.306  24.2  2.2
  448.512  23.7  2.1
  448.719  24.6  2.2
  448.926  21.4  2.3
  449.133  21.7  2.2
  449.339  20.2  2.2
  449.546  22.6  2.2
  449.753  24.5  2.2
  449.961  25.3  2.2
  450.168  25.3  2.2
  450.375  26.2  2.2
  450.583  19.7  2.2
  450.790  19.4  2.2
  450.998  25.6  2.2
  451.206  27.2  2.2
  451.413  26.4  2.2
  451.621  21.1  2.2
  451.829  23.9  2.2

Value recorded 0.26 nm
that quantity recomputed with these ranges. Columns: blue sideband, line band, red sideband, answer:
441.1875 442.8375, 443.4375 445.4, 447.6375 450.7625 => 0.110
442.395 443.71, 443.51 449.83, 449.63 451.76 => 0.329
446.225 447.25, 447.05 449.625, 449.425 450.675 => -0.149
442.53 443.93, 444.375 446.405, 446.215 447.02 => 0.005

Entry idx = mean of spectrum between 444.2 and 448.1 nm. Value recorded 20.8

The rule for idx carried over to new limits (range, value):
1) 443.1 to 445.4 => 21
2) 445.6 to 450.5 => 22.2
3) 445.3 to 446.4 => 19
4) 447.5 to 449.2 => 24.1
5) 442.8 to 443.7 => 20.9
